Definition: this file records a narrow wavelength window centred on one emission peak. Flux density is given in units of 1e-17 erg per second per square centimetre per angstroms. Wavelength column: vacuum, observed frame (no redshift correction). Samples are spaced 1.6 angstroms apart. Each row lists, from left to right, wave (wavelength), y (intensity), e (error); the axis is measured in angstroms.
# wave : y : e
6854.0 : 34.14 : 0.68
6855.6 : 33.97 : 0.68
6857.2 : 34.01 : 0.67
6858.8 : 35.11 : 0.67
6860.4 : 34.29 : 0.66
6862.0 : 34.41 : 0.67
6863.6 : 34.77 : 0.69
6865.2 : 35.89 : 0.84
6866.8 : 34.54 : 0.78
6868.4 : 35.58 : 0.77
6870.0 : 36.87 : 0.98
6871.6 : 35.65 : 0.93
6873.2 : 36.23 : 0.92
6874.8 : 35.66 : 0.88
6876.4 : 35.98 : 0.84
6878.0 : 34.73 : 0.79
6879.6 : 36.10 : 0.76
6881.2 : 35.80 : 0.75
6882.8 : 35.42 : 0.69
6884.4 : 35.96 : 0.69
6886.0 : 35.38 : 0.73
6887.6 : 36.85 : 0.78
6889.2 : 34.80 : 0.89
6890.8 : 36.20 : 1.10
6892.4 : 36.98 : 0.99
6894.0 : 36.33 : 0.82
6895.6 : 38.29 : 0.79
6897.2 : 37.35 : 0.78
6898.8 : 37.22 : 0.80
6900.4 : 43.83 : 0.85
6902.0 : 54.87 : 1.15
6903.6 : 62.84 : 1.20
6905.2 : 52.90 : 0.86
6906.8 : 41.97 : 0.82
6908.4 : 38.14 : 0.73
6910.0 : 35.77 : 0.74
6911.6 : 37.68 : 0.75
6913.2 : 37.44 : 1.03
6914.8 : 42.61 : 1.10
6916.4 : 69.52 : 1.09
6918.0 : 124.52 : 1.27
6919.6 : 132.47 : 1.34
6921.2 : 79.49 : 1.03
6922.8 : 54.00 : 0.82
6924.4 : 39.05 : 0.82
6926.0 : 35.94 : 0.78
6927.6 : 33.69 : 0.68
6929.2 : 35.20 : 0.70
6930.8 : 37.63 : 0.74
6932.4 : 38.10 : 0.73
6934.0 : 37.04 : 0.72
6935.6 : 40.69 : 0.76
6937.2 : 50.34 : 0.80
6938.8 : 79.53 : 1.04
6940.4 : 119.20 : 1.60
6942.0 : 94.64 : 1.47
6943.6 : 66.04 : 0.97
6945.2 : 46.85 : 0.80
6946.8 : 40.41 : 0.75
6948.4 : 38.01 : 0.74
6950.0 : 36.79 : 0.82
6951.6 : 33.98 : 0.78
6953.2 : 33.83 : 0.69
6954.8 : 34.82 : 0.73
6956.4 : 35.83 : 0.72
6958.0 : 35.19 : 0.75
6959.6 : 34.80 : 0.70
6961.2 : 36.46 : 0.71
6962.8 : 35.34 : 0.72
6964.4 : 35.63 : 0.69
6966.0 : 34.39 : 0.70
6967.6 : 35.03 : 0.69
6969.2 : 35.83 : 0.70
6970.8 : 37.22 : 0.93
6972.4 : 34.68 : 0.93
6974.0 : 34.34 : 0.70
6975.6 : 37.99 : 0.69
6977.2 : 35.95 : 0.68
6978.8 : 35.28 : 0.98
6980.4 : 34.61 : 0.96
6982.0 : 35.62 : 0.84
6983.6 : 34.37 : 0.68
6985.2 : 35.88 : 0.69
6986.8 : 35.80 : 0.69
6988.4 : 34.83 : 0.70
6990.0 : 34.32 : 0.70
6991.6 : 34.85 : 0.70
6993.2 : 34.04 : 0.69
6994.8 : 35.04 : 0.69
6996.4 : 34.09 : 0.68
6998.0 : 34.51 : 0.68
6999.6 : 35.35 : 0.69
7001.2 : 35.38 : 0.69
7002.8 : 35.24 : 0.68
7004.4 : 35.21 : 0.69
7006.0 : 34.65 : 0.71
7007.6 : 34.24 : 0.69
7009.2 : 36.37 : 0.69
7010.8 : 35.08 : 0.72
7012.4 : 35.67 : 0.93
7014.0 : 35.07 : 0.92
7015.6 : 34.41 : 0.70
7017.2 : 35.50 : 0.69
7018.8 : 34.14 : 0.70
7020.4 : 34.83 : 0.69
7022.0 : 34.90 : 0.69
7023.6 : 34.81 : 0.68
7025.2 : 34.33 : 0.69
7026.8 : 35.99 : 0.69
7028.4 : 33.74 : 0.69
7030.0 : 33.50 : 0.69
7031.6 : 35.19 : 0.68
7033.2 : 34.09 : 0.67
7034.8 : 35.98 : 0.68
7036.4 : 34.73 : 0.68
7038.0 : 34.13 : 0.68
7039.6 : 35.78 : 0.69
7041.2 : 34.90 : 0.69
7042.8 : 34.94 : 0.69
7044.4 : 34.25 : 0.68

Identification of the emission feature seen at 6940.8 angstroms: [N II]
